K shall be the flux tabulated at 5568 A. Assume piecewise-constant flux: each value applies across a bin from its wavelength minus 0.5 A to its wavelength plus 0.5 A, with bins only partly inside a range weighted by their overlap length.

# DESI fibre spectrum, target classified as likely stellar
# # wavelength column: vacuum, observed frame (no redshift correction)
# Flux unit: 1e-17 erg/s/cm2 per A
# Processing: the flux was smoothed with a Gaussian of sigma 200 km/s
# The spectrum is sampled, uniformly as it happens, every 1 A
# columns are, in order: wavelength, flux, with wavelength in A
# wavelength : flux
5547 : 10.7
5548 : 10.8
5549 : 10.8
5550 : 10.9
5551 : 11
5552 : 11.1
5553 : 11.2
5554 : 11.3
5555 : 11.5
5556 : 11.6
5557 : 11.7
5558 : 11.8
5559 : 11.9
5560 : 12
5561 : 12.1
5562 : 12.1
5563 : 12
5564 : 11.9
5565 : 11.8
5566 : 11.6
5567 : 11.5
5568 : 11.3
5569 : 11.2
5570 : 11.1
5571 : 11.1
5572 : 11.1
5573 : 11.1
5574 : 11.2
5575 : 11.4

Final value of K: 11.3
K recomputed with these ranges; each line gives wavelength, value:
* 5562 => 12.1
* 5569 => 11.2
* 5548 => 10.8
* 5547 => 10.7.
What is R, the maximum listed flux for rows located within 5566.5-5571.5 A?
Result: 11.5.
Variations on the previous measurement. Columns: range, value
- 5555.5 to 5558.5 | 11.8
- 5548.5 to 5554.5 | 11.3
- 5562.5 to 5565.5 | 12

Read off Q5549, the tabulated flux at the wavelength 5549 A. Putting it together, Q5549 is 10.8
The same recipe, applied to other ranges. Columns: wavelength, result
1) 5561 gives 12.1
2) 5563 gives 12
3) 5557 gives 11.7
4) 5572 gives 11.1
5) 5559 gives 11.9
